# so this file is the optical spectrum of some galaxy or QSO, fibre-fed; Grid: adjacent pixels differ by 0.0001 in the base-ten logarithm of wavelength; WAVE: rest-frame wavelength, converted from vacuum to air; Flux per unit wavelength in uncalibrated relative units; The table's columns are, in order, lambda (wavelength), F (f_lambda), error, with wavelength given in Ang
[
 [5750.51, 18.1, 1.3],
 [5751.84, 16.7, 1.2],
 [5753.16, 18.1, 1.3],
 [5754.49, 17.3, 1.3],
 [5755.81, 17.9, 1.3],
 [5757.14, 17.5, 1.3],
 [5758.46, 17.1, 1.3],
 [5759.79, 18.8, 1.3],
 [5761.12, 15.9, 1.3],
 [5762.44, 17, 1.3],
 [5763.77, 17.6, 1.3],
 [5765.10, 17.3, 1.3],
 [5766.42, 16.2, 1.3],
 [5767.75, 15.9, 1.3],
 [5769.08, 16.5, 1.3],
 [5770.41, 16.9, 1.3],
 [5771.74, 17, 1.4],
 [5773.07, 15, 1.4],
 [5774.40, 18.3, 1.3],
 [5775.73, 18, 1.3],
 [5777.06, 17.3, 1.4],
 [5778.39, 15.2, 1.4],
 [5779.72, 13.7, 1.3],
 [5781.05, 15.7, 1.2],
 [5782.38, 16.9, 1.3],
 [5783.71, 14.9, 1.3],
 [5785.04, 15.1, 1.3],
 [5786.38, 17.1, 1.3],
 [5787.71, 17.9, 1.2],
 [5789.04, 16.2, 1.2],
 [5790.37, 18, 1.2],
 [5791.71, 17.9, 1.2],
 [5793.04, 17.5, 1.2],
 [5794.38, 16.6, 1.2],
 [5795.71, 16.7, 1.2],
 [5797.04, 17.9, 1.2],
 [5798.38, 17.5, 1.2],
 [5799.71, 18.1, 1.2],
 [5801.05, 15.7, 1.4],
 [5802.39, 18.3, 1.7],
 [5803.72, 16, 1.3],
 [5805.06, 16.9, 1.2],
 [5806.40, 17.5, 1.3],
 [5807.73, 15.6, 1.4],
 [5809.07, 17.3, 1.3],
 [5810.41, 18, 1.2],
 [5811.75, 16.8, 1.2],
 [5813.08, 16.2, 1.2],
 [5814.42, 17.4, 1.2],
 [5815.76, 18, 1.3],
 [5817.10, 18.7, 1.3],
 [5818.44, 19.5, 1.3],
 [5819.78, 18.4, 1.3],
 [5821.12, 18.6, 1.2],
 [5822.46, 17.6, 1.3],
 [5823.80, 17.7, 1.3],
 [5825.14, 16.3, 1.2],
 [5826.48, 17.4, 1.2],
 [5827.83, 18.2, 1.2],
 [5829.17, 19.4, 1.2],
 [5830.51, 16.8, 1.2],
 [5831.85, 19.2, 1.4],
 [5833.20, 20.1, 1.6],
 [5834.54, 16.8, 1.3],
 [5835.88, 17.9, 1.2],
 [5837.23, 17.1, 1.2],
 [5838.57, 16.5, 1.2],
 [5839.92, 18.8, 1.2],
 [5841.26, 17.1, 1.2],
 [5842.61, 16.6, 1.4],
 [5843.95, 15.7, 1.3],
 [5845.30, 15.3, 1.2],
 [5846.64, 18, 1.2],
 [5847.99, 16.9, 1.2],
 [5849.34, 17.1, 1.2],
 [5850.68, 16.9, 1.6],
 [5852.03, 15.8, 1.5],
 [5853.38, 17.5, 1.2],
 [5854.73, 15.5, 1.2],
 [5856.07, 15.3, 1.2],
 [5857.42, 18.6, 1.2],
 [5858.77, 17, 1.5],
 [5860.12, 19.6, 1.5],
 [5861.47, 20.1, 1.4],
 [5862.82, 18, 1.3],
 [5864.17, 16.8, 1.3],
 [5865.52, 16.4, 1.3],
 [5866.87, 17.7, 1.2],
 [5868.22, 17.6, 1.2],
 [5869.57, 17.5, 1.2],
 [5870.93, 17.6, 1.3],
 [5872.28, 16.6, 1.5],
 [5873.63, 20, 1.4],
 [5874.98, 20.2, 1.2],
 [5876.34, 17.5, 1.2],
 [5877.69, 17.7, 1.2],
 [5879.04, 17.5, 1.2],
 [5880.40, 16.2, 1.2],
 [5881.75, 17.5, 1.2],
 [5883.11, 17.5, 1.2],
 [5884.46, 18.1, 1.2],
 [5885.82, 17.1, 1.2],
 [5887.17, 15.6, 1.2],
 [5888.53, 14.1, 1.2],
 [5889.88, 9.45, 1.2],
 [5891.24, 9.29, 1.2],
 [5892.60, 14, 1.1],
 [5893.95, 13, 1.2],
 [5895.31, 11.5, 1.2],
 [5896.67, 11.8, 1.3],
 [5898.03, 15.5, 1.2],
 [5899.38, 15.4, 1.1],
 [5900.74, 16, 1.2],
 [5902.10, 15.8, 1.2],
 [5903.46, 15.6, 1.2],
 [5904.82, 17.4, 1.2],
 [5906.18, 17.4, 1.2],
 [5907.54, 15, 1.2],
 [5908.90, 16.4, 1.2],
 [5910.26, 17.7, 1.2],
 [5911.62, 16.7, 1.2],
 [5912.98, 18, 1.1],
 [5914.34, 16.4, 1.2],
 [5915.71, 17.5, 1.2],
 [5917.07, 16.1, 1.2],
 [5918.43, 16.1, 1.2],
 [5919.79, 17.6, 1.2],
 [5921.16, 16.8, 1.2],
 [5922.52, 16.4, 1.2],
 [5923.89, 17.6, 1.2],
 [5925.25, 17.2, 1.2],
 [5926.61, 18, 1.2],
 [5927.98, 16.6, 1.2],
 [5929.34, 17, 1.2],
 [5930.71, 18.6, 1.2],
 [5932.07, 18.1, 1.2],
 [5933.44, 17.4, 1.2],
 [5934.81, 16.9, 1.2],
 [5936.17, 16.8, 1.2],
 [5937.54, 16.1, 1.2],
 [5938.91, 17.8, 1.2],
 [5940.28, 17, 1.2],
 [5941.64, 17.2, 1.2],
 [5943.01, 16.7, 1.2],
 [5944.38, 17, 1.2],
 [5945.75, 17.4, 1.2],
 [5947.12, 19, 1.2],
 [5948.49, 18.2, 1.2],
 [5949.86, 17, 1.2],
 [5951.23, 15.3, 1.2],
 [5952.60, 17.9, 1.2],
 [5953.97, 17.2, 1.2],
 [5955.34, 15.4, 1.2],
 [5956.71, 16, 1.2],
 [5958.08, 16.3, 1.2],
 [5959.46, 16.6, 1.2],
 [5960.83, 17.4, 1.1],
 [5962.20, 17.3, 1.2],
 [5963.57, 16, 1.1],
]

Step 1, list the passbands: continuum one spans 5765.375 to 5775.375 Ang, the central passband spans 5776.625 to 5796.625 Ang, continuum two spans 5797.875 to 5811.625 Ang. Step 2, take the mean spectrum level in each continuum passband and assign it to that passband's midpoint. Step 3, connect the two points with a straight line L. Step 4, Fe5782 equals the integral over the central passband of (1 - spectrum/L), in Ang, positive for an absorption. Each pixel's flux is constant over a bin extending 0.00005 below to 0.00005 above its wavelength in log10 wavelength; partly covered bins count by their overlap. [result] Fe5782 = 0.4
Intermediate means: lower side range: 16.6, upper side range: 17.1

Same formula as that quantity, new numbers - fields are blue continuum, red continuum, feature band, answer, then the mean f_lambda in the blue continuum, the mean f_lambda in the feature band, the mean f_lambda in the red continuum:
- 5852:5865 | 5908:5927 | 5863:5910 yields 3.4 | 17.5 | 16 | 17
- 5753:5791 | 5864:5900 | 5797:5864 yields -4.8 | 16.8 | 17.5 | 15.9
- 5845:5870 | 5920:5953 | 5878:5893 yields 1.8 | 17.3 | 15.2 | 17.2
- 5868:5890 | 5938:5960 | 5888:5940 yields 3.4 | 17.1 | 15.9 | 17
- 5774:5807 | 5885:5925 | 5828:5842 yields -1.4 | 16.8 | 18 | 15.5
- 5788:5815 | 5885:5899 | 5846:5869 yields -4.1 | 17.1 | 17.3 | 13.2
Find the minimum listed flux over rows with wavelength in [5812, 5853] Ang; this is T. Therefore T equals 15.3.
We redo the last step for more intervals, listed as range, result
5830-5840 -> 16.5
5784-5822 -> 15.1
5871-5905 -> 9.29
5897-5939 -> 15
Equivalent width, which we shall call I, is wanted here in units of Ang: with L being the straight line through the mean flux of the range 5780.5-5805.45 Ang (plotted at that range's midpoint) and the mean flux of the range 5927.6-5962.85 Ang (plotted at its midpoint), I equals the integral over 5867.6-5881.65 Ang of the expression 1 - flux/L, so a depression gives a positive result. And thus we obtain -0.7 Ang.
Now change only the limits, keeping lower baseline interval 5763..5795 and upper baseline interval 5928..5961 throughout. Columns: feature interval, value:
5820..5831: -0.69 Ang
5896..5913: 0.99 Ang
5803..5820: -0.69 Ang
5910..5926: 0.01 Ang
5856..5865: -0.65 Ang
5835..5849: -0.17 Ang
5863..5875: -0.59 Ang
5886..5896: 2.53 Ang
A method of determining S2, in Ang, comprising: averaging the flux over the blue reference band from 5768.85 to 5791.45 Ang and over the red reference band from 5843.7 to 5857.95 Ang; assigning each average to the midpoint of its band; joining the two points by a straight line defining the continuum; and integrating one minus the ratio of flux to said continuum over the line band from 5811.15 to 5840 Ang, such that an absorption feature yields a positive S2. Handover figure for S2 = -2.3 Ang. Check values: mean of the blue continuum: 16.5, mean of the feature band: 17.9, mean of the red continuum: 16.6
